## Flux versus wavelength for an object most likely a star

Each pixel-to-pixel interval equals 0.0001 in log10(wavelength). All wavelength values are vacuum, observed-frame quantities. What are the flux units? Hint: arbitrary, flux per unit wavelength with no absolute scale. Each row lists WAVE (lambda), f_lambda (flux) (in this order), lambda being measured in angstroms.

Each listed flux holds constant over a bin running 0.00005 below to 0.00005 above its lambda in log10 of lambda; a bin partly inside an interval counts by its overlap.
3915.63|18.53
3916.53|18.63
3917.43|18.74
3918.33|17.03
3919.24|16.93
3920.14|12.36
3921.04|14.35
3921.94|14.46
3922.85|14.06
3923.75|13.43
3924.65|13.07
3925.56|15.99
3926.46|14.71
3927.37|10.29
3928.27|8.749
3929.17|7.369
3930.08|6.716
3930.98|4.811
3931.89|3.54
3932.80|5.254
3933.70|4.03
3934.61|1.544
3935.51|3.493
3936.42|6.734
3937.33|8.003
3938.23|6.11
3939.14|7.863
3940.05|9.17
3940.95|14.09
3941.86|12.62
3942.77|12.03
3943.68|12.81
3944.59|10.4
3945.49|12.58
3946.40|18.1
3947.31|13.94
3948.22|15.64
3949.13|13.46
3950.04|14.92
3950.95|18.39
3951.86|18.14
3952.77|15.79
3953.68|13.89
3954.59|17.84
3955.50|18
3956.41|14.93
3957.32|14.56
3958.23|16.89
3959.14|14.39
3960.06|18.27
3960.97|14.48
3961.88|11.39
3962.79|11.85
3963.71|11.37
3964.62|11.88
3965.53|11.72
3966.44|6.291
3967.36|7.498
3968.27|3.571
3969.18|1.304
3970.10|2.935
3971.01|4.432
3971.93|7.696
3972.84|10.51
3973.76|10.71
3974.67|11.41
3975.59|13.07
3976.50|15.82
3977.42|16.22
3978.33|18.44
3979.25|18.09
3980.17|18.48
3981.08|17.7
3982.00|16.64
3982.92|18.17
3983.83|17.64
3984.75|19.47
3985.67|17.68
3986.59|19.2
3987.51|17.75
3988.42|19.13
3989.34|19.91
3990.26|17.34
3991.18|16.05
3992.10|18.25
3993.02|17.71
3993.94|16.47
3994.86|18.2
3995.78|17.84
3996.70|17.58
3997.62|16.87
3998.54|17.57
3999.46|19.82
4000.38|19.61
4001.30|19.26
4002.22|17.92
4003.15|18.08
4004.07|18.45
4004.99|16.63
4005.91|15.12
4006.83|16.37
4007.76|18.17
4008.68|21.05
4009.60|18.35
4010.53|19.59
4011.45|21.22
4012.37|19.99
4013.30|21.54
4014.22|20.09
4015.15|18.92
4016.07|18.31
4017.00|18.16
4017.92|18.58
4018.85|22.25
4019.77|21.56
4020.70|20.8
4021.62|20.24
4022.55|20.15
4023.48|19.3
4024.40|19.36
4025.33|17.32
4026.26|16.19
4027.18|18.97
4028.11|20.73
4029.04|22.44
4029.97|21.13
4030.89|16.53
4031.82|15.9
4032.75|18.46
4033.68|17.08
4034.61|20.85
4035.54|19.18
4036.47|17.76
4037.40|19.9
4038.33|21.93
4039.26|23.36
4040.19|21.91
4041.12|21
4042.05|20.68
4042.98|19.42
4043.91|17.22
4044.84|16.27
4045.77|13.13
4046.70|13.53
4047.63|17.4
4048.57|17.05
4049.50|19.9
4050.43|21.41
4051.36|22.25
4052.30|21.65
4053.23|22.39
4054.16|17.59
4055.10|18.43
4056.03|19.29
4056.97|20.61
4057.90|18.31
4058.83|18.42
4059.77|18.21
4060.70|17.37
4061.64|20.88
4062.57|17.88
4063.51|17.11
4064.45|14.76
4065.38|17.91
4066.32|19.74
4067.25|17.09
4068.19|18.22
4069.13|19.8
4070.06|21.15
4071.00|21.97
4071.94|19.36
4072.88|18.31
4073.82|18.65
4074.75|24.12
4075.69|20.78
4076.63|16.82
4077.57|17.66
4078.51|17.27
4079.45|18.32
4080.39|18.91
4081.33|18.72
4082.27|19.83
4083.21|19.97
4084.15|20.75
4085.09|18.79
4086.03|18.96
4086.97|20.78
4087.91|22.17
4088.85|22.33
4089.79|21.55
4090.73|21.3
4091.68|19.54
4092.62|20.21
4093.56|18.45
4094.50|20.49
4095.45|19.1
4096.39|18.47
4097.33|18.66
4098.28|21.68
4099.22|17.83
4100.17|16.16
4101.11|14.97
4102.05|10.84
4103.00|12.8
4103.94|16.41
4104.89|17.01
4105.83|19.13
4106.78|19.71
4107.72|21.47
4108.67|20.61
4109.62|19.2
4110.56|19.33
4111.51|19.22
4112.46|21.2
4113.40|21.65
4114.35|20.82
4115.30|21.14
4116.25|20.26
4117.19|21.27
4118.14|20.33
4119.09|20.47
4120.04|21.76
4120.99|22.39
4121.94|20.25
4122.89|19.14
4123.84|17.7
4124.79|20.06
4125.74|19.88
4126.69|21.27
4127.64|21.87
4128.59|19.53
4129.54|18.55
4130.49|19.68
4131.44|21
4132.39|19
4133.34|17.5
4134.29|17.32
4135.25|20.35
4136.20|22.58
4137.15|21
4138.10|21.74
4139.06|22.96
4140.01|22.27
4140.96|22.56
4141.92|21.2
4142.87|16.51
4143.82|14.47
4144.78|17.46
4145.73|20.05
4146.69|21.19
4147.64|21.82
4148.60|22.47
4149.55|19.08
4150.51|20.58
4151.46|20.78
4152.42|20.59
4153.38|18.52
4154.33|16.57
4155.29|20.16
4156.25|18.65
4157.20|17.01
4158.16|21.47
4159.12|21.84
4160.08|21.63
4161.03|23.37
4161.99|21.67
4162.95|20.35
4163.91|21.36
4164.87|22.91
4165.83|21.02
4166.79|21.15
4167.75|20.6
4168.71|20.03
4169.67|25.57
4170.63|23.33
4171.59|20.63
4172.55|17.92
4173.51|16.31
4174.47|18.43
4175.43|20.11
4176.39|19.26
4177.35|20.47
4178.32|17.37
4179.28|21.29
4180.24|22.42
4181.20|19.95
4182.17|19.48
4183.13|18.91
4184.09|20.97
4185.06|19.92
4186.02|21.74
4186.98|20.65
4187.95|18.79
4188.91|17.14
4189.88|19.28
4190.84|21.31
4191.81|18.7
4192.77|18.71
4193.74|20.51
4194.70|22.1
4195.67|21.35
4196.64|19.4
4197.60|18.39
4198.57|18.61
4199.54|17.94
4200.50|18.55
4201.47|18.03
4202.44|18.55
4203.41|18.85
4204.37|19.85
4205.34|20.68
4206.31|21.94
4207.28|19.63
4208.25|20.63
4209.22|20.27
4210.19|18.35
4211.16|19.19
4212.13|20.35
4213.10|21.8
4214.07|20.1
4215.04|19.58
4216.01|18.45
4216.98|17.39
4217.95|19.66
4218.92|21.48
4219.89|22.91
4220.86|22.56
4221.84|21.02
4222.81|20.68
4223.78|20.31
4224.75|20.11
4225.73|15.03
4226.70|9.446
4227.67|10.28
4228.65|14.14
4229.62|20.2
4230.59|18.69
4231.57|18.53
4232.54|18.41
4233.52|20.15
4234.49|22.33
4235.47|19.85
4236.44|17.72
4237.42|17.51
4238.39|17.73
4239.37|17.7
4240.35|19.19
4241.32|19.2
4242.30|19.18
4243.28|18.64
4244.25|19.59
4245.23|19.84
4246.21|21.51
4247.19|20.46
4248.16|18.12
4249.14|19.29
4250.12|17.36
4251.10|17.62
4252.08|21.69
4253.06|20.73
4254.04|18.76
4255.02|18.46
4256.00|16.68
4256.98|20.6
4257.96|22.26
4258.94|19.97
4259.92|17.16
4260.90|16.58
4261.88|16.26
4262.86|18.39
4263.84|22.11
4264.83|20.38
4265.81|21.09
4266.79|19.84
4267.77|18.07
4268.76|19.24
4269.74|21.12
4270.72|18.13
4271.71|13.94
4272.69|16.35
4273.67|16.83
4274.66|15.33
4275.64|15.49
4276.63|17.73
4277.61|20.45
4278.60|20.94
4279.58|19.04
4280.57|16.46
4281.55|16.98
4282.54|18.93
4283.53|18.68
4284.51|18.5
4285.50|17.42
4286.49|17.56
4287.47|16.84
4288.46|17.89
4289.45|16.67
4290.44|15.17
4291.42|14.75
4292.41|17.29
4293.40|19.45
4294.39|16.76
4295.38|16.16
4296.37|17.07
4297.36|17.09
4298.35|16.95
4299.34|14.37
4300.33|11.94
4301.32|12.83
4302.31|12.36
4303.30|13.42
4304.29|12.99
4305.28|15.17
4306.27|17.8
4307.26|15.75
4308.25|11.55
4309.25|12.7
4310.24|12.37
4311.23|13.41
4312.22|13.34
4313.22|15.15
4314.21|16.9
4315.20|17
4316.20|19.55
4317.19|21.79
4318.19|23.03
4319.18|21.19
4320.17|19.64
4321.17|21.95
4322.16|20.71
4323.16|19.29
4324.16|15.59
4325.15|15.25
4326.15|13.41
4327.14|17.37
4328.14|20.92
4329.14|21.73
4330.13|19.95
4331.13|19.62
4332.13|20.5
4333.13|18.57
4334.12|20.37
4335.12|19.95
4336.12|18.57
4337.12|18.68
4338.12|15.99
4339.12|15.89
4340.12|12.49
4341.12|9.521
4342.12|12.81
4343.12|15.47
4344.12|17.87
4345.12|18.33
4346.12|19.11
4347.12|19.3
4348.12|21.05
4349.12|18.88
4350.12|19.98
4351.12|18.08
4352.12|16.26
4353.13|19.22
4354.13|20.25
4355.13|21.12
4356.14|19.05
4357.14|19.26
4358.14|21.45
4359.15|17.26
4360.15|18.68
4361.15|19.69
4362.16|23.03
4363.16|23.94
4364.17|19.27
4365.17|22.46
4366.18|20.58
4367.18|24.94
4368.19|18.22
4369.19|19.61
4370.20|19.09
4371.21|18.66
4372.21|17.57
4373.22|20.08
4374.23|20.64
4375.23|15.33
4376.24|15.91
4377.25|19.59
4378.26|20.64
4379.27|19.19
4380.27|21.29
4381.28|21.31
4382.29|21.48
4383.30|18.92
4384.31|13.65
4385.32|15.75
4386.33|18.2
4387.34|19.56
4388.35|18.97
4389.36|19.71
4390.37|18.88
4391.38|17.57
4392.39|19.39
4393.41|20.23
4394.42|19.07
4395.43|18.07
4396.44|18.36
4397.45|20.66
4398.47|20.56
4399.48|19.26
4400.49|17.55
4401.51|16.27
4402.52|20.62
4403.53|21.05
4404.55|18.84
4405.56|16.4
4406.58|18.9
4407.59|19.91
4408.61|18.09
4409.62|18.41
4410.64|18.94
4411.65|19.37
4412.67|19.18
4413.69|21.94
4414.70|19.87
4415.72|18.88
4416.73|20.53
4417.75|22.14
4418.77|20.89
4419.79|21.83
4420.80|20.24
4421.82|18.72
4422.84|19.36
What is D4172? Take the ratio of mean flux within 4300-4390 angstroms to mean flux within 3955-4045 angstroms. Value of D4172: 1.07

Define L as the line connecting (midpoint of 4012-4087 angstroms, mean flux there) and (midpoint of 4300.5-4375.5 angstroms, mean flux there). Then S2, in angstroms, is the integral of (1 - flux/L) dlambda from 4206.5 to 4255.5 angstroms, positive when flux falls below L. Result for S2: -1.6 angstroms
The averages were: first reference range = 19.2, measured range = 19.1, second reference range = 18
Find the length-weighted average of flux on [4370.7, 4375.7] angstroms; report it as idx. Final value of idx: 18.5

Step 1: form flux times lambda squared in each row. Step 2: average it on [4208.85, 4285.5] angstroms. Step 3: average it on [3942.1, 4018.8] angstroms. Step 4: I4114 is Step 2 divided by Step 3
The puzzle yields 1.4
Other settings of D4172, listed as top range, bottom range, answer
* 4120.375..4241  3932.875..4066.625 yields 1.21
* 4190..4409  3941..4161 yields 1.02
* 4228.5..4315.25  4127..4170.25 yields 0.86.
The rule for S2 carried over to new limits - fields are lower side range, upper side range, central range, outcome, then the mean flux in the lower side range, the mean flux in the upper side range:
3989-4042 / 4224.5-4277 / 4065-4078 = -0.4 angstroms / 19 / 18.3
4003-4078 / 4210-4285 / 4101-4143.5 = -1.7 angstroms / 19.1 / 18.8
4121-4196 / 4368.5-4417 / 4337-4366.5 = 1.1 angstroms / 20.2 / 19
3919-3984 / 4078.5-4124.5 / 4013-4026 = -3.7 angstroms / 12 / 19.4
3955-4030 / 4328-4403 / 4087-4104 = -1.5 angstroms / 16.4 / 18.9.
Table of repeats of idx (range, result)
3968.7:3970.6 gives 2.2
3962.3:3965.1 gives 11.7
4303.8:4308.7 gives 14.7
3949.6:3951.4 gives 16.7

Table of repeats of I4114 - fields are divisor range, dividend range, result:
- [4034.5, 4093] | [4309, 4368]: 1.09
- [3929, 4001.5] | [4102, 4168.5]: 1.64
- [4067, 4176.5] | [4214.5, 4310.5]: 0.96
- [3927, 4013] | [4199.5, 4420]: 1.56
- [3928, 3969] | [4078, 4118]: 1.85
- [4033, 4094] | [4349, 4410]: 1.16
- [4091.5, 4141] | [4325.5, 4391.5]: 1.08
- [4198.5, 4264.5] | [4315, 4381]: 1.05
